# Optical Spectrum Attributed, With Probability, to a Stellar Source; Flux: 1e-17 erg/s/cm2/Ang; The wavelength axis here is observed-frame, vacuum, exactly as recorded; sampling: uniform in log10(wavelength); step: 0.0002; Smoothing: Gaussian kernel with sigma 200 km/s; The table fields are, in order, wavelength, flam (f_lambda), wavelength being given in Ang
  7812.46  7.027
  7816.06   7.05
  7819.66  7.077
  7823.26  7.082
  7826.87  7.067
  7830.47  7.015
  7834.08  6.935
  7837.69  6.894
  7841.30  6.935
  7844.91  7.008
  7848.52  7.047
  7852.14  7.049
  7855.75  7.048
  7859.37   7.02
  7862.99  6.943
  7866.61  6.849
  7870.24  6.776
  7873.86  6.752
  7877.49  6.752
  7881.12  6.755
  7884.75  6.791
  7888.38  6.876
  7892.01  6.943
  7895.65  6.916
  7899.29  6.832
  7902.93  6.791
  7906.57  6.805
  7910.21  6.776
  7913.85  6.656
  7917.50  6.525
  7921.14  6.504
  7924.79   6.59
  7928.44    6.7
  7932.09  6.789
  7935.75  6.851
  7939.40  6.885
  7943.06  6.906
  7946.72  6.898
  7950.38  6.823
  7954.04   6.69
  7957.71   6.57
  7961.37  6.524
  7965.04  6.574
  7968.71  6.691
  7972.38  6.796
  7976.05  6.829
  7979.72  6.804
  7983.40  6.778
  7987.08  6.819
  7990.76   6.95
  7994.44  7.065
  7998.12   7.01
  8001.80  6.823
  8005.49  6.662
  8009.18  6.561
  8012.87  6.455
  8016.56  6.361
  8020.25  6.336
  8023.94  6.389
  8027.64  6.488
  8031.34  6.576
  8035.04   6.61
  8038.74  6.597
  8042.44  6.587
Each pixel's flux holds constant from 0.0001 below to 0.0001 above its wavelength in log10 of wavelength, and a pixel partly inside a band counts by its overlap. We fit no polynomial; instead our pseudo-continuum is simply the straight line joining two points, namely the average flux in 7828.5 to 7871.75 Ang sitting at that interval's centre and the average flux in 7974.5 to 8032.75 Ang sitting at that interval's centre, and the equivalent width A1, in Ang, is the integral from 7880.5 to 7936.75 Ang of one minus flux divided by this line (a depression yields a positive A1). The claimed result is 0.8 Ang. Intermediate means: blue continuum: 6.96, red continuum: 6.68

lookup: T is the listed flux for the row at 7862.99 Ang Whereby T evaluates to 6.943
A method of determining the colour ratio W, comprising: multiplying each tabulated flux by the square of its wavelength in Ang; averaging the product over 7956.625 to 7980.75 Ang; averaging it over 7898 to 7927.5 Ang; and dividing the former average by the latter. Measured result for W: 1.01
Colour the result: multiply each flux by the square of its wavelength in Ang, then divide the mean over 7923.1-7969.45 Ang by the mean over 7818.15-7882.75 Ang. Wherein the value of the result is 1.0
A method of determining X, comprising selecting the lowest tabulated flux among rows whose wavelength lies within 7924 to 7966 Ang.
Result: 6.524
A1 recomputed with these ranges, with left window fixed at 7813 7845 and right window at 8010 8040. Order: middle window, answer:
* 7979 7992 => -0.5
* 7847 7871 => -0.1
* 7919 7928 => 0.2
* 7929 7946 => -0.3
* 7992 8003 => -0.7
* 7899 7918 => 0.2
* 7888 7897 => -0.1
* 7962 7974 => -0.1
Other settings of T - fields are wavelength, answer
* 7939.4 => 6.885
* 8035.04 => 6.61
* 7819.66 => 7.077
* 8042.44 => 6.587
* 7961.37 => 6.524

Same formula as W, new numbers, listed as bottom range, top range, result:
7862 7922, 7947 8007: 1.02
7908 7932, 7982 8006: 1.06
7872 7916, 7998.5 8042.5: 0.99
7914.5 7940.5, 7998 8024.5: 1.00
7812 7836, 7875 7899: 0.99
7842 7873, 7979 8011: 1.02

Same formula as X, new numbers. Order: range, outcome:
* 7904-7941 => 6.504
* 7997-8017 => 6.361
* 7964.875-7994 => 6.574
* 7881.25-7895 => 6.791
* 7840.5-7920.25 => 6.525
